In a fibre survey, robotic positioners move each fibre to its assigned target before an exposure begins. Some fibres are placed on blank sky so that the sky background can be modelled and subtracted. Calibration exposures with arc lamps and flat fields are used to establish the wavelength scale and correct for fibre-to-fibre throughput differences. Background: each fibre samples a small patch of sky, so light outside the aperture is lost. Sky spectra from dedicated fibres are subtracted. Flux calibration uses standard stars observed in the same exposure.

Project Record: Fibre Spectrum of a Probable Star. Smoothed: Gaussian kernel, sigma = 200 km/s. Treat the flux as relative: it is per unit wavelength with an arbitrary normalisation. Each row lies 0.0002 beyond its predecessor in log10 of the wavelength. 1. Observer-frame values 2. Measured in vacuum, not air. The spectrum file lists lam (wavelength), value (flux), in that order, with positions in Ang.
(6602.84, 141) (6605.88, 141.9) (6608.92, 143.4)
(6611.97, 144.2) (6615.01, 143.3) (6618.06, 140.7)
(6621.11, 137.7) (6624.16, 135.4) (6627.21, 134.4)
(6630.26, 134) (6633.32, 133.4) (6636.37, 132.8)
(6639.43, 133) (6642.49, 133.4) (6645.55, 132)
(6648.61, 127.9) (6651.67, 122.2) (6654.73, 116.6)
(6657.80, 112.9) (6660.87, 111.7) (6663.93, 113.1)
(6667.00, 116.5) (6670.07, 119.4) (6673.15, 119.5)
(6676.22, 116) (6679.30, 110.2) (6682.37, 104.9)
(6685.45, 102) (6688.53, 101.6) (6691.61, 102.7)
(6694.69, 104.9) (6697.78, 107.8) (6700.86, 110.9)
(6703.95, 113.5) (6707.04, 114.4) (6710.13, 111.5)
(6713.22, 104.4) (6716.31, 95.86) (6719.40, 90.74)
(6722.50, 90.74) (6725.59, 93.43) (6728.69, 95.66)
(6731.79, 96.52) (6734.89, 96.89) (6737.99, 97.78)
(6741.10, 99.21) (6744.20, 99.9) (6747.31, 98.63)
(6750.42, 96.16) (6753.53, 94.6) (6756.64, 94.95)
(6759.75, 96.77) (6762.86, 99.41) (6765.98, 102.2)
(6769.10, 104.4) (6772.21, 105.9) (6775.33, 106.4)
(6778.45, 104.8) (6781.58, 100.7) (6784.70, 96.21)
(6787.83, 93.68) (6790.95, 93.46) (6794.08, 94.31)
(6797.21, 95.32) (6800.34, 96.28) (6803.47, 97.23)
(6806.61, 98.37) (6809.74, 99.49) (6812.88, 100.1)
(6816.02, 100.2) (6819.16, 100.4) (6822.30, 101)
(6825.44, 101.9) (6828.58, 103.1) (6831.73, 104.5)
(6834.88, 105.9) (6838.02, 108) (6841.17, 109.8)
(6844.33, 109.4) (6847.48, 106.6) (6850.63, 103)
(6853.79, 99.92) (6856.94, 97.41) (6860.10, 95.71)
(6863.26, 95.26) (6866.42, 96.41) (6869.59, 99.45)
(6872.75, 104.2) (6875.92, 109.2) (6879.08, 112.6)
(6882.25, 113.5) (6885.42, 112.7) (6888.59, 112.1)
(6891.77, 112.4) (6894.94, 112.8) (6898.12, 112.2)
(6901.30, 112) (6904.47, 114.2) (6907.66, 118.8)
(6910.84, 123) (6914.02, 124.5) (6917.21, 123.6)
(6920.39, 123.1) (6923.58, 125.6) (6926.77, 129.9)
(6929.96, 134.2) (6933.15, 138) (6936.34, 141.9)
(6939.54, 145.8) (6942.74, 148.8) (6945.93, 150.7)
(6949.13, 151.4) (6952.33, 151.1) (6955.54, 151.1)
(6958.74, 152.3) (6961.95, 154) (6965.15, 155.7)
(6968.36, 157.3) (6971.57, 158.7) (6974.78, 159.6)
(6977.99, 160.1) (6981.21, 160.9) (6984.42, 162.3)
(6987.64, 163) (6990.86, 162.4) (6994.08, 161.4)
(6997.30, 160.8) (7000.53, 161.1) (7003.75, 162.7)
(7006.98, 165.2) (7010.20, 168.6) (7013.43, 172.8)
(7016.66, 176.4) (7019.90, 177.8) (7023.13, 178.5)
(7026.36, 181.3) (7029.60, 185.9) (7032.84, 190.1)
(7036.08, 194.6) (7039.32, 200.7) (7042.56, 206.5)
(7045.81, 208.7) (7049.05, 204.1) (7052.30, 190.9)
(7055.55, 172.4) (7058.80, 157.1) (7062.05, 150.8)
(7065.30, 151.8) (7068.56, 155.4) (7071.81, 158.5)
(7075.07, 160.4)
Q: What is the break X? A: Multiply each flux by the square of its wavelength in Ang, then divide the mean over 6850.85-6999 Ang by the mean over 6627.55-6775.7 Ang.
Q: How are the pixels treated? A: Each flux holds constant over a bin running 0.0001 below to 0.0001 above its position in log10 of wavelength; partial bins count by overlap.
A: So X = 1.3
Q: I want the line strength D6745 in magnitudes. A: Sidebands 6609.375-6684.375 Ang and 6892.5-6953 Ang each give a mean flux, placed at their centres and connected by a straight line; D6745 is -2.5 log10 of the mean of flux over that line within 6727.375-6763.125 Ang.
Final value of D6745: 0.30 mag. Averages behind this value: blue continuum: 126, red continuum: 130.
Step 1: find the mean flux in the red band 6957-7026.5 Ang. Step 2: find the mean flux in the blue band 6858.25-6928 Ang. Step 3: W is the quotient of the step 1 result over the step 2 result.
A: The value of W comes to 1.45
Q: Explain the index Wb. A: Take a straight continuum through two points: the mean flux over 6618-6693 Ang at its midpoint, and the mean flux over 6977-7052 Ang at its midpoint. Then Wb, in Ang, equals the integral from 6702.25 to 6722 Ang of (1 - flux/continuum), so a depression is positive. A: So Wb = 3.9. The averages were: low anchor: 121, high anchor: 177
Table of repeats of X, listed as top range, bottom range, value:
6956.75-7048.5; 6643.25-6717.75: 1.68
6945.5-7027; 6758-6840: 1.71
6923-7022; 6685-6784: 1.66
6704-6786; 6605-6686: 0.81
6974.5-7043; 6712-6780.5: 1.90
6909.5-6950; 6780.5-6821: 1.44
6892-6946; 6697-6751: 1.34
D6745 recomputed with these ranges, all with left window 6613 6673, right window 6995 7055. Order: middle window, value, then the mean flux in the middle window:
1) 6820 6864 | 0.45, 103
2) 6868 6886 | 0.43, 108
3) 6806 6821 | 0.46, 99.8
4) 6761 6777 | 0.37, 104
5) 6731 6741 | 0.40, 97.4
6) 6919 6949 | 0.22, 138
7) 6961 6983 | 0.11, 158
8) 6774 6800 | 0.45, 97.9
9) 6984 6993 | 0.09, 162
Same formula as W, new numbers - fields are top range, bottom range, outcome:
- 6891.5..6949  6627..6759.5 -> 1.17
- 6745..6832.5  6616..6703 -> 0.82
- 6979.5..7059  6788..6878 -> 1.76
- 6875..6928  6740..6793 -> 1.18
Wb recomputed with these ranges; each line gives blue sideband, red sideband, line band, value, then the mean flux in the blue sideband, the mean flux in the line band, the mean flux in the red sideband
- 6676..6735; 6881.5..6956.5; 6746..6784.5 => 3.5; 103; 100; 128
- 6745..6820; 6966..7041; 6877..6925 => 7.2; 98.7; 117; 170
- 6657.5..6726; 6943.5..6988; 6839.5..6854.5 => 3.2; 107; 106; 156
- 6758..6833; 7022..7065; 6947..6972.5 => 0.4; 99.8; 154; 185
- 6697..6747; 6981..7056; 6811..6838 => 5.4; 101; 102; 178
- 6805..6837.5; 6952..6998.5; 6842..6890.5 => 5.5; 102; 105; 158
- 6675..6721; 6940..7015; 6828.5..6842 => 2.6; 106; 106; 159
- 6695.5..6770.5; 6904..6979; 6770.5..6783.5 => 0.6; 100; 104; 142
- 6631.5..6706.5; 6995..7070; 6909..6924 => 3.2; 117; 124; 177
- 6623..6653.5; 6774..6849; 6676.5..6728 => 7.1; 132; 104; 101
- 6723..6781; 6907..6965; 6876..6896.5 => 2.5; 99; 112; 139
